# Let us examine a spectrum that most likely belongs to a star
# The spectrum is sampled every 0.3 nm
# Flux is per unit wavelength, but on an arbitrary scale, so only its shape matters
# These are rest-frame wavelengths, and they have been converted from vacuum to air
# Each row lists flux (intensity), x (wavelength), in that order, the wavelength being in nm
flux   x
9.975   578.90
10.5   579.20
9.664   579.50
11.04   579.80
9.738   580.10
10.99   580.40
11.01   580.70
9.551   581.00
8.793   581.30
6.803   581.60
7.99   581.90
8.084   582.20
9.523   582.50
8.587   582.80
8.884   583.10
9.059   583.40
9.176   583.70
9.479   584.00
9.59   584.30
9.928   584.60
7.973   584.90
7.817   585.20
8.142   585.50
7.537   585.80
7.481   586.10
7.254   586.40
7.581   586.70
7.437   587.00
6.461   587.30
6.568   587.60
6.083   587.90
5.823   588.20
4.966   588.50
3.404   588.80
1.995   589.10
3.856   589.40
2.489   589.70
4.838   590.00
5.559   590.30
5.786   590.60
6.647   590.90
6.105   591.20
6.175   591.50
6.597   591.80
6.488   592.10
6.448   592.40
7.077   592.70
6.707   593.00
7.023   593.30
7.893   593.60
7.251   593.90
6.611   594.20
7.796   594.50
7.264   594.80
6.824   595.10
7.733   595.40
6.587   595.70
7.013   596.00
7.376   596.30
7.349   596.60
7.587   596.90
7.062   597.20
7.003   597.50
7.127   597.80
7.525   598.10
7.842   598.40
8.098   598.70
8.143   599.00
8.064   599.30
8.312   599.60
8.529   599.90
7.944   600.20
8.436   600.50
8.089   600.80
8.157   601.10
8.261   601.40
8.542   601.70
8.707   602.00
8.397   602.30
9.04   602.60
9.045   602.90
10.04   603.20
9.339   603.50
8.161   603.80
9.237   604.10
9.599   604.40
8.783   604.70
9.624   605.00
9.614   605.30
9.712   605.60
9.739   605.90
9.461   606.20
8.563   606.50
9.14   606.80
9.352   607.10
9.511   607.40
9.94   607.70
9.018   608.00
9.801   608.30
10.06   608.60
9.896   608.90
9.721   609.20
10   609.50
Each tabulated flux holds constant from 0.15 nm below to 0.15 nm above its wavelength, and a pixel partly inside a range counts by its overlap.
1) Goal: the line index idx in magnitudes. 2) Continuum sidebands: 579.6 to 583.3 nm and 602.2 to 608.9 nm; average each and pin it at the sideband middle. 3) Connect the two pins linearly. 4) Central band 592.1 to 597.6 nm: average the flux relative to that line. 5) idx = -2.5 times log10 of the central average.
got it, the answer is 0.29 mag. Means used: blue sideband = 9.25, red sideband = 9.35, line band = 7.13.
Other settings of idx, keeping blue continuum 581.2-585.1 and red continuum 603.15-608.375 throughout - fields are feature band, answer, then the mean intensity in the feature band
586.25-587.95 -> 0.263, 6.95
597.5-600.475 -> 0.158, 7.93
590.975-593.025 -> 0.350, 6.51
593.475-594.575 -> 0.225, 7.35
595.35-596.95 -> 0.250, 7.23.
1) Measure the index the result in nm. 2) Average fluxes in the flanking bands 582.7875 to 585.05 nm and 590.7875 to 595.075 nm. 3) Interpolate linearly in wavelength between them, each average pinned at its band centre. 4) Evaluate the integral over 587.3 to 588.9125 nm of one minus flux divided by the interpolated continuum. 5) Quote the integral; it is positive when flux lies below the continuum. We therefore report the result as 0.51 nm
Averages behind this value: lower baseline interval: 9.11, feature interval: 5.52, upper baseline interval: 6.86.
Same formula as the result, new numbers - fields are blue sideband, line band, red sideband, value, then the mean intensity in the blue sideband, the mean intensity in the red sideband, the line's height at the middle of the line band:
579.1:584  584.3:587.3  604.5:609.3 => 0.46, 9.33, 9.49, 9.36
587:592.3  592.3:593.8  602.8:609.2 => -0.21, 5.36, 9.42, 6.2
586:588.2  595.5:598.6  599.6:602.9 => 0.28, 6.89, 8.43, 7.98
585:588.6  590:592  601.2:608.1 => 0.38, 6.97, 9.16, 7.49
